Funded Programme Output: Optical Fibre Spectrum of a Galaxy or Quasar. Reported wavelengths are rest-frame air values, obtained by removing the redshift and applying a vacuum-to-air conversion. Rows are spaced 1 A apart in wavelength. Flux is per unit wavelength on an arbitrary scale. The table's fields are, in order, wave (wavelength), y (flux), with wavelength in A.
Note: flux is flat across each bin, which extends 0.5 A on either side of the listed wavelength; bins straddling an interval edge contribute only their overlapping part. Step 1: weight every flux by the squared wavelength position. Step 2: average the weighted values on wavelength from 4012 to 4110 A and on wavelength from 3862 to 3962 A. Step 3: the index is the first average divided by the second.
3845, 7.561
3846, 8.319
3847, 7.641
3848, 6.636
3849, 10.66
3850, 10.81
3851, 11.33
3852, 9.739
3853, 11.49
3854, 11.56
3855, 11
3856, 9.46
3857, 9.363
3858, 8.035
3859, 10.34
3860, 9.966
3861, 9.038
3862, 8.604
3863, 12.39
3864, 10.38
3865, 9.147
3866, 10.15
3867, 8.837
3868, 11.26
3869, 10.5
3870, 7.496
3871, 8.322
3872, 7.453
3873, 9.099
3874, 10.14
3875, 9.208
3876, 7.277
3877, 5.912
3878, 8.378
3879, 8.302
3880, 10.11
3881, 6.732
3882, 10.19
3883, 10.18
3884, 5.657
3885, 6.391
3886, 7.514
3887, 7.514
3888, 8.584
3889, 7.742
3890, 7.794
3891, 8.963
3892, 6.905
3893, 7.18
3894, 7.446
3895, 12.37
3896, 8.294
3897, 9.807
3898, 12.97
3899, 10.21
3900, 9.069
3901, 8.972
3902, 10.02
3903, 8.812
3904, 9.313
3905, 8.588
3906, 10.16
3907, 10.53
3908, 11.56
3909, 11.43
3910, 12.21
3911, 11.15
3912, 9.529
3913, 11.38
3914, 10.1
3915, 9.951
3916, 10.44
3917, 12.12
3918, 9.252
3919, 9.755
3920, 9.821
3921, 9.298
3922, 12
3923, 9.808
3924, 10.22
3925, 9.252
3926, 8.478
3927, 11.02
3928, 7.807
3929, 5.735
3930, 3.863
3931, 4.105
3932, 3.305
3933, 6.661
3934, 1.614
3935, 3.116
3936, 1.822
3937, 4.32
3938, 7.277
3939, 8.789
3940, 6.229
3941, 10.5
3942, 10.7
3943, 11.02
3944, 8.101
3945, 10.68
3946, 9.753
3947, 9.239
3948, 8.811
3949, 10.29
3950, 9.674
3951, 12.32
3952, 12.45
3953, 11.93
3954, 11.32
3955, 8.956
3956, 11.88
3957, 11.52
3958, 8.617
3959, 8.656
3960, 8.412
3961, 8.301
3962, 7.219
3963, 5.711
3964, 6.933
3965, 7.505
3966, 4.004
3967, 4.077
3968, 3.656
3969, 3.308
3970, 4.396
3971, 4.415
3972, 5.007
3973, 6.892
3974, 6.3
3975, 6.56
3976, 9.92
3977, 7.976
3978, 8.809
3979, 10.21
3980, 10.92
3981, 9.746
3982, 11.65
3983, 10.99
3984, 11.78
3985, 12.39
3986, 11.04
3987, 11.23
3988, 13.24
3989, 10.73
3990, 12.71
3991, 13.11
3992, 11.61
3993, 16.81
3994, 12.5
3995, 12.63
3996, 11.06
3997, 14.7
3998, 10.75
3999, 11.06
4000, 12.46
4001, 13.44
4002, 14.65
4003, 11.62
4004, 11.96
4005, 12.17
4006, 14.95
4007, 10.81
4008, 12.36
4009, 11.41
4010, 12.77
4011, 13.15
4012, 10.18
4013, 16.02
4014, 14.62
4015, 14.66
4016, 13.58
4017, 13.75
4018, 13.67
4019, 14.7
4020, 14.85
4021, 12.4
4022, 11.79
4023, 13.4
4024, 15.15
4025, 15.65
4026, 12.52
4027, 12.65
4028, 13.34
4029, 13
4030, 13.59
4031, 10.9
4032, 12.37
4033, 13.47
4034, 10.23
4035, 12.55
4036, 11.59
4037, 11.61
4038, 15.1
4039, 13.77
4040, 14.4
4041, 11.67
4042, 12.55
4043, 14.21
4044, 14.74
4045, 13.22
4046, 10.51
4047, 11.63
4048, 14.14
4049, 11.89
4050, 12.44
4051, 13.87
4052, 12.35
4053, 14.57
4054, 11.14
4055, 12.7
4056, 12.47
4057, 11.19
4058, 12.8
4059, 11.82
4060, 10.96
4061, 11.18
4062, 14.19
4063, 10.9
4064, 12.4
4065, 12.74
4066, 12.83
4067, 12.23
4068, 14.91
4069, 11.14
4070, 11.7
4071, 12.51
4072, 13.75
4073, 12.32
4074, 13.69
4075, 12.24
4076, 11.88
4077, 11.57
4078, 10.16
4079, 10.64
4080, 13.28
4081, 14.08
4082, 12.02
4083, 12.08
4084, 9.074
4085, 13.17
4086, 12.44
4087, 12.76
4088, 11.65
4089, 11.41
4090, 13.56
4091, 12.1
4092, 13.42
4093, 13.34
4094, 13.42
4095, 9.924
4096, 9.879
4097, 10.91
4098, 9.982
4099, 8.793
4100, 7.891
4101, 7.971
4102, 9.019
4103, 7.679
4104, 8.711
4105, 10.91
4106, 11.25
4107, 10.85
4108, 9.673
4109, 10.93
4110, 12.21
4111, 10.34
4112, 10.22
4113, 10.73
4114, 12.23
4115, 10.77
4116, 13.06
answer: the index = 1.5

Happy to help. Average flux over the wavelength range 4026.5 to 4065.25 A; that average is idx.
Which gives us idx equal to 12.6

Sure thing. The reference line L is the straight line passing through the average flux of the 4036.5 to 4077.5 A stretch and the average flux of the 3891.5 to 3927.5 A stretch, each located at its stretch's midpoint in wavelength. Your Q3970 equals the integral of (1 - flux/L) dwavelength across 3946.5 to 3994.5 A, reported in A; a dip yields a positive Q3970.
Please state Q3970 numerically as 7.83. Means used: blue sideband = 9.98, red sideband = 12.6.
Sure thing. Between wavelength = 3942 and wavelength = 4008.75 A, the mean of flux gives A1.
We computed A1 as 10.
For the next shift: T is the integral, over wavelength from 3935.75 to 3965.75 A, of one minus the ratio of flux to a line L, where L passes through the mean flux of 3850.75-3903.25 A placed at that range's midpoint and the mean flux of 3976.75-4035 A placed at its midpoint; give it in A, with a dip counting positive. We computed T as 5.7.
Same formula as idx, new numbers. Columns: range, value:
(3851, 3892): 9.01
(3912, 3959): 8.82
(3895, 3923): 10.3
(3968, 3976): 5.46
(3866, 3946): 8.68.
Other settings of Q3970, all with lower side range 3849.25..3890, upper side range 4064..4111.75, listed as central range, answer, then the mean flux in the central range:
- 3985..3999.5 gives -2.7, 12.4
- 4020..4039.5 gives -3.8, 12.9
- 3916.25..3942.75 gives 5.8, 7.63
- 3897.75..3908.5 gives -0.5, 9.95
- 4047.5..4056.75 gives -1.4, 12.8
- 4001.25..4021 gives -4.8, 13.2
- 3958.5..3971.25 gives 5.3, 5.92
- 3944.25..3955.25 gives -0.5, 10.5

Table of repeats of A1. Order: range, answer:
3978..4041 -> 12.7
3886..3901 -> 8.87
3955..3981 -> 7.33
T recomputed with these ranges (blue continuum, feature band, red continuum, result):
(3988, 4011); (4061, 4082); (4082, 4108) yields -2.1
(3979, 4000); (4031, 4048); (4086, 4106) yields -1.9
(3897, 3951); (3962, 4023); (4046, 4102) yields -2.4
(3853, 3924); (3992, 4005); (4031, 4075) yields -1.3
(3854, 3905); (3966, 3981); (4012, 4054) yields 6.4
